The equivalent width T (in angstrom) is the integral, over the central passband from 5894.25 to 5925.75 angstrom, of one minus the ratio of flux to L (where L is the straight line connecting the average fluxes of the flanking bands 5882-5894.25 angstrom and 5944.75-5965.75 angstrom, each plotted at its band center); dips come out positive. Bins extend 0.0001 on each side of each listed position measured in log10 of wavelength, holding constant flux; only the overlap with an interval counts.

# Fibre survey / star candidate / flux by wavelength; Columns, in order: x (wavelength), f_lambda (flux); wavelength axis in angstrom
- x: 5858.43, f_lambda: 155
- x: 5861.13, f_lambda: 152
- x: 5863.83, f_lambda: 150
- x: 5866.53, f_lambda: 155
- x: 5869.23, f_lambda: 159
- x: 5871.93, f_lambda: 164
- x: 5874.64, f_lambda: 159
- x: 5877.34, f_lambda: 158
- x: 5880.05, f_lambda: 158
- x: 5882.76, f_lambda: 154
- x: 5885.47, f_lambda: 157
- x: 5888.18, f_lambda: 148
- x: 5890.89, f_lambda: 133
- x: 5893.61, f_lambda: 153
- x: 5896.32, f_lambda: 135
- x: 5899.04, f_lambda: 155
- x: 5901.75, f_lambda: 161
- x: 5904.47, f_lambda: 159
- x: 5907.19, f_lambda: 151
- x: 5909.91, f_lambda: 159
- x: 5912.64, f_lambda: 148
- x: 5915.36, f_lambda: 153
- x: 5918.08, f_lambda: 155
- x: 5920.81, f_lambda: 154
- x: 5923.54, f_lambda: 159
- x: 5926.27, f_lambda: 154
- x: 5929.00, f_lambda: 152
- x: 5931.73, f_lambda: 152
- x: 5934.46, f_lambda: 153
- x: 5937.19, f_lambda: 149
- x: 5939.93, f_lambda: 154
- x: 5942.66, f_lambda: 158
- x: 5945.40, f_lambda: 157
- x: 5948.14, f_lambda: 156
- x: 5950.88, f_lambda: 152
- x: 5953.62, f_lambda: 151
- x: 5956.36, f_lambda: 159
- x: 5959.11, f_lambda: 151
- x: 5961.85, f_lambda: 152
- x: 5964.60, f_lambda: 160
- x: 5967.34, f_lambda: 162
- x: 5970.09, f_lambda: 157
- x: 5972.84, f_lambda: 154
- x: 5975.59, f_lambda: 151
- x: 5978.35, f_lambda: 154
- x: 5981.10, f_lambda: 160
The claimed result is -0.64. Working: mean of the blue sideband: 148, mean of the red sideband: 155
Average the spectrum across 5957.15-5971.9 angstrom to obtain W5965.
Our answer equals 156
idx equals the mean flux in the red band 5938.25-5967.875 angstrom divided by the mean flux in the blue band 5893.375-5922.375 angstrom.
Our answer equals 1.02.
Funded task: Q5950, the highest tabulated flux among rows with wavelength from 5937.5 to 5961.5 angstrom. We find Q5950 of 159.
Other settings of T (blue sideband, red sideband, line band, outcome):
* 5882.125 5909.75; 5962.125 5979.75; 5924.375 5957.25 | 0.0 angstrom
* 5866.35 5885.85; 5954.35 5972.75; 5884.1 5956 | 2.1 angstrom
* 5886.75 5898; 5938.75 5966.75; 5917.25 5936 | -0.5 angstrom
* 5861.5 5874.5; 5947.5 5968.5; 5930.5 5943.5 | 0.2 angstrom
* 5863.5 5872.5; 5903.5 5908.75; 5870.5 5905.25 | 0.6 angstrom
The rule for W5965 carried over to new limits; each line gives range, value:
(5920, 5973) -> 155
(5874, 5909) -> 152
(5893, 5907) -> 153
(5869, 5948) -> 154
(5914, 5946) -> 154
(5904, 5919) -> 154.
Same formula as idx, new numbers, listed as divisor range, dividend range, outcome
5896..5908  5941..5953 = 1.01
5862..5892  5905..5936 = 1.00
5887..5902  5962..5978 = 1.07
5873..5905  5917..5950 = 1.01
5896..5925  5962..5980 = 1.01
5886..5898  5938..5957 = 1.08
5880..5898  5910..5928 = 1.04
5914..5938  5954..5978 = 1.01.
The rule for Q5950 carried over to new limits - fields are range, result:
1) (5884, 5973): 162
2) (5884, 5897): 157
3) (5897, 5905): 161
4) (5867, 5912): 164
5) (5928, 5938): 153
